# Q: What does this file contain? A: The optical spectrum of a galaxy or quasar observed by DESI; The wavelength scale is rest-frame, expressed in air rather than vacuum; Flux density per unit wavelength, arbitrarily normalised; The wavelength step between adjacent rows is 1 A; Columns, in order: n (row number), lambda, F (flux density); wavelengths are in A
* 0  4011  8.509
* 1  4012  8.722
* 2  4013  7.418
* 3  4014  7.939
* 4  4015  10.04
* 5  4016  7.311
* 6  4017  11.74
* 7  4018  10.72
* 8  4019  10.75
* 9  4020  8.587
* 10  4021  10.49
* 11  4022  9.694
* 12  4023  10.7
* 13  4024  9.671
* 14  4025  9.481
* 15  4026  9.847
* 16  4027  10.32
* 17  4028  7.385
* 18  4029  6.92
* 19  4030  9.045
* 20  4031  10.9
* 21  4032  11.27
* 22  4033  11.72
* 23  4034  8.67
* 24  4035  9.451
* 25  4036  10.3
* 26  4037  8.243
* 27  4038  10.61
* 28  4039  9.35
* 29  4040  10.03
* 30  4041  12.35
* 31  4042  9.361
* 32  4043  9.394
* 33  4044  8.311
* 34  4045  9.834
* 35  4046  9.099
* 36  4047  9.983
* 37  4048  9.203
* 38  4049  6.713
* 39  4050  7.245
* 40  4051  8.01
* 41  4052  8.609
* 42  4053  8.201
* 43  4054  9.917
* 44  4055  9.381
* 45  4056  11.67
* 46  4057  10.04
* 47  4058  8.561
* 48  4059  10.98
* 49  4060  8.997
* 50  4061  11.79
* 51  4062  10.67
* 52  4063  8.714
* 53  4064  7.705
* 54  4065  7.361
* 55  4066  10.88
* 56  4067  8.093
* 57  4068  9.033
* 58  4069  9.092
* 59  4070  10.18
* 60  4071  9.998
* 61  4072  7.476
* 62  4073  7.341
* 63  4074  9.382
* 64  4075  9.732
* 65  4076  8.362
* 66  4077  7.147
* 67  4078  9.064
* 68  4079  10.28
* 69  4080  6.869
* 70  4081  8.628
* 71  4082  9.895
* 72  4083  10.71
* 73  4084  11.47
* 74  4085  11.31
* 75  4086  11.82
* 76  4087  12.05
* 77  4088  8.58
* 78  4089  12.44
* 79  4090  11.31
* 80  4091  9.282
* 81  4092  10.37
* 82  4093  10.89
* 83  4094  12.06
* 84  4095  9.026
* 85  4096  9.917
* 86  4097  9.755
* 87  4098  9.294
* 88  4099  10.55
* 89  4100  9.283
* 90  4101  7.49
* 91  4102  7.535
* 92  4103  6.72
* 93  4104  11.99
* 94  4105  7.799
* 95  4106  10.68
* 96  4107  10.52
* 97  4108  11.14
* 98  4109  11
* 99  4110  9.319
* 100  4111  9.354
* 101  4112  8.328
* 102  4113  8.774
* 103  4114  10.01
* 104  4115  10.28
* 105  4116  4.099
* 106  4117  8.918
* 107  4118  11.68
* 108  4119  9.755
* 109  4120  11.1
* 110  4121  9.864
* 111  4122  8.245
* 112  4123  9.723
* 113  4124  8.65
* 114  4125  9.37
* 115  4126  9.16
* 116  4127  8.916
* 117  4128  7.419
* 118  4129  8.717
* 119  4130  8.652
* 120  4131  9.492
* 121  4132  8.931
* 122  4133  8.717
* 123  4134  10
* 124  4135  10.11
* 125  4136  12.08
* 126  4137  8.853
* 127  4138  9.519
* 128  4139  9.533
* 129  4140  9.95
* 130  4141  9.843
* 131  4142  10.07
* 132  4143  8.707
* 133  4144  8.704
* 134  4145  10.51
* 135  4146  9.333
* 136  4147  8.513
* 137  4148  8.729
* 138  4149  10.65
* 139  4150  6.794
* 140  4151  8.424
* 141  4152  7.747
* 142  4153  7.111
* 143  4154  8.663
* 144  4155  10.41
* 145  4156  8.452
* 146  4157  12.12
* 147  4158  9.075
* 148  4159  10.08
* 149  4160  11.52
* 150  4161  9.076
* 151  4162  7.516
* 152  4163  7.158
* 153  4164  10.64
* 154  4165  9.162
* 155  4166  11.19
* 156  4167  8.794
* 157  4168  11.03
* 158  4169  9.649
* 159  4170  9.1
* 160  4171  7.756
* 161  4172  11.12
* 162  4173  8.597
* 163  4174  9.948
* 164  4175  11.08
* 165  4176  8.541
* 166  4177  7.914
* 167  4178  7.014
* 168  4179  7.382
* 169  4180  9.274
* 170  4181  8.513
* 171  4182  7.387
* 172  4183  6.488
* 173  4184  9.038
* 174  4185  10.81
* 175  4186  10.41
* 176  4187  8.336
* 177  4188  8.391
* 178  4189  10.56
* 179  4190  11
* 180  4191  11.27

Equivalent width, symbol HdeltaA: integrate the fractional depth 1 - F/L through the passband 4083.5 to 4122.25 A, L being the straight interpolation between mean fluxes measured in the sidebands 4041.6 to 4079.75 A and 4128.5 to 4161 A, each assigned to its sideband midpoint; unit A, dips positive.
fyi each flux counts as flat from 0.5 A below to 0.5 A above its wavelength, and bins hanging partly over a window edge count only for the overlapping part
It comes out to -2.6 A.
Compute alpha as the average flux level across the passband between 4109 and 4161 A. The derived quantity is 9.29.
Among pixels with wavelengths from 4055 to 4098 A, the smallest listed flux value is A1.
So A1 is 6.869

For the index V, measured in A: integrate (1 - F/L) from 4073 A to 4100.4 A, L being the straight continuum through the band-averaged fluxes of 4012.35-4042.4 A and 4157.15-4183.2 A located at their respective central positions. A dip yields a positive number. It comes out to -1.4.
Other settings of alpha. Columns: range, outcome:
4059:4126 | 9.54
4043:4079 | 9.07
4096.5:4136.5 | 9.34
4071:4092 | 9.68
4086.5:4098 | 10.5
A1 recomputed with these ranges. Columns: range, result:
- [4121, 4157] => 6.794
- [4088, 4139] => 4.099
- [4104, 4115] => 7.799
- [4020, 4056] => 6.713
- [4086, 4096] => 8.58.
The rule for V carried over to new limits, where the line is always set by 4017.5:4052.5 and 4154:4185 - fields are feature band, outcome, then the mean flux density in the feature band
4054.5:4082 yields 0.7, 9.18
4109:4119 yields 0.2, 9.11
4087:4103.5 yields -0.7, 9.73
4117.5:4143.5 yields -0.6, 9.5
